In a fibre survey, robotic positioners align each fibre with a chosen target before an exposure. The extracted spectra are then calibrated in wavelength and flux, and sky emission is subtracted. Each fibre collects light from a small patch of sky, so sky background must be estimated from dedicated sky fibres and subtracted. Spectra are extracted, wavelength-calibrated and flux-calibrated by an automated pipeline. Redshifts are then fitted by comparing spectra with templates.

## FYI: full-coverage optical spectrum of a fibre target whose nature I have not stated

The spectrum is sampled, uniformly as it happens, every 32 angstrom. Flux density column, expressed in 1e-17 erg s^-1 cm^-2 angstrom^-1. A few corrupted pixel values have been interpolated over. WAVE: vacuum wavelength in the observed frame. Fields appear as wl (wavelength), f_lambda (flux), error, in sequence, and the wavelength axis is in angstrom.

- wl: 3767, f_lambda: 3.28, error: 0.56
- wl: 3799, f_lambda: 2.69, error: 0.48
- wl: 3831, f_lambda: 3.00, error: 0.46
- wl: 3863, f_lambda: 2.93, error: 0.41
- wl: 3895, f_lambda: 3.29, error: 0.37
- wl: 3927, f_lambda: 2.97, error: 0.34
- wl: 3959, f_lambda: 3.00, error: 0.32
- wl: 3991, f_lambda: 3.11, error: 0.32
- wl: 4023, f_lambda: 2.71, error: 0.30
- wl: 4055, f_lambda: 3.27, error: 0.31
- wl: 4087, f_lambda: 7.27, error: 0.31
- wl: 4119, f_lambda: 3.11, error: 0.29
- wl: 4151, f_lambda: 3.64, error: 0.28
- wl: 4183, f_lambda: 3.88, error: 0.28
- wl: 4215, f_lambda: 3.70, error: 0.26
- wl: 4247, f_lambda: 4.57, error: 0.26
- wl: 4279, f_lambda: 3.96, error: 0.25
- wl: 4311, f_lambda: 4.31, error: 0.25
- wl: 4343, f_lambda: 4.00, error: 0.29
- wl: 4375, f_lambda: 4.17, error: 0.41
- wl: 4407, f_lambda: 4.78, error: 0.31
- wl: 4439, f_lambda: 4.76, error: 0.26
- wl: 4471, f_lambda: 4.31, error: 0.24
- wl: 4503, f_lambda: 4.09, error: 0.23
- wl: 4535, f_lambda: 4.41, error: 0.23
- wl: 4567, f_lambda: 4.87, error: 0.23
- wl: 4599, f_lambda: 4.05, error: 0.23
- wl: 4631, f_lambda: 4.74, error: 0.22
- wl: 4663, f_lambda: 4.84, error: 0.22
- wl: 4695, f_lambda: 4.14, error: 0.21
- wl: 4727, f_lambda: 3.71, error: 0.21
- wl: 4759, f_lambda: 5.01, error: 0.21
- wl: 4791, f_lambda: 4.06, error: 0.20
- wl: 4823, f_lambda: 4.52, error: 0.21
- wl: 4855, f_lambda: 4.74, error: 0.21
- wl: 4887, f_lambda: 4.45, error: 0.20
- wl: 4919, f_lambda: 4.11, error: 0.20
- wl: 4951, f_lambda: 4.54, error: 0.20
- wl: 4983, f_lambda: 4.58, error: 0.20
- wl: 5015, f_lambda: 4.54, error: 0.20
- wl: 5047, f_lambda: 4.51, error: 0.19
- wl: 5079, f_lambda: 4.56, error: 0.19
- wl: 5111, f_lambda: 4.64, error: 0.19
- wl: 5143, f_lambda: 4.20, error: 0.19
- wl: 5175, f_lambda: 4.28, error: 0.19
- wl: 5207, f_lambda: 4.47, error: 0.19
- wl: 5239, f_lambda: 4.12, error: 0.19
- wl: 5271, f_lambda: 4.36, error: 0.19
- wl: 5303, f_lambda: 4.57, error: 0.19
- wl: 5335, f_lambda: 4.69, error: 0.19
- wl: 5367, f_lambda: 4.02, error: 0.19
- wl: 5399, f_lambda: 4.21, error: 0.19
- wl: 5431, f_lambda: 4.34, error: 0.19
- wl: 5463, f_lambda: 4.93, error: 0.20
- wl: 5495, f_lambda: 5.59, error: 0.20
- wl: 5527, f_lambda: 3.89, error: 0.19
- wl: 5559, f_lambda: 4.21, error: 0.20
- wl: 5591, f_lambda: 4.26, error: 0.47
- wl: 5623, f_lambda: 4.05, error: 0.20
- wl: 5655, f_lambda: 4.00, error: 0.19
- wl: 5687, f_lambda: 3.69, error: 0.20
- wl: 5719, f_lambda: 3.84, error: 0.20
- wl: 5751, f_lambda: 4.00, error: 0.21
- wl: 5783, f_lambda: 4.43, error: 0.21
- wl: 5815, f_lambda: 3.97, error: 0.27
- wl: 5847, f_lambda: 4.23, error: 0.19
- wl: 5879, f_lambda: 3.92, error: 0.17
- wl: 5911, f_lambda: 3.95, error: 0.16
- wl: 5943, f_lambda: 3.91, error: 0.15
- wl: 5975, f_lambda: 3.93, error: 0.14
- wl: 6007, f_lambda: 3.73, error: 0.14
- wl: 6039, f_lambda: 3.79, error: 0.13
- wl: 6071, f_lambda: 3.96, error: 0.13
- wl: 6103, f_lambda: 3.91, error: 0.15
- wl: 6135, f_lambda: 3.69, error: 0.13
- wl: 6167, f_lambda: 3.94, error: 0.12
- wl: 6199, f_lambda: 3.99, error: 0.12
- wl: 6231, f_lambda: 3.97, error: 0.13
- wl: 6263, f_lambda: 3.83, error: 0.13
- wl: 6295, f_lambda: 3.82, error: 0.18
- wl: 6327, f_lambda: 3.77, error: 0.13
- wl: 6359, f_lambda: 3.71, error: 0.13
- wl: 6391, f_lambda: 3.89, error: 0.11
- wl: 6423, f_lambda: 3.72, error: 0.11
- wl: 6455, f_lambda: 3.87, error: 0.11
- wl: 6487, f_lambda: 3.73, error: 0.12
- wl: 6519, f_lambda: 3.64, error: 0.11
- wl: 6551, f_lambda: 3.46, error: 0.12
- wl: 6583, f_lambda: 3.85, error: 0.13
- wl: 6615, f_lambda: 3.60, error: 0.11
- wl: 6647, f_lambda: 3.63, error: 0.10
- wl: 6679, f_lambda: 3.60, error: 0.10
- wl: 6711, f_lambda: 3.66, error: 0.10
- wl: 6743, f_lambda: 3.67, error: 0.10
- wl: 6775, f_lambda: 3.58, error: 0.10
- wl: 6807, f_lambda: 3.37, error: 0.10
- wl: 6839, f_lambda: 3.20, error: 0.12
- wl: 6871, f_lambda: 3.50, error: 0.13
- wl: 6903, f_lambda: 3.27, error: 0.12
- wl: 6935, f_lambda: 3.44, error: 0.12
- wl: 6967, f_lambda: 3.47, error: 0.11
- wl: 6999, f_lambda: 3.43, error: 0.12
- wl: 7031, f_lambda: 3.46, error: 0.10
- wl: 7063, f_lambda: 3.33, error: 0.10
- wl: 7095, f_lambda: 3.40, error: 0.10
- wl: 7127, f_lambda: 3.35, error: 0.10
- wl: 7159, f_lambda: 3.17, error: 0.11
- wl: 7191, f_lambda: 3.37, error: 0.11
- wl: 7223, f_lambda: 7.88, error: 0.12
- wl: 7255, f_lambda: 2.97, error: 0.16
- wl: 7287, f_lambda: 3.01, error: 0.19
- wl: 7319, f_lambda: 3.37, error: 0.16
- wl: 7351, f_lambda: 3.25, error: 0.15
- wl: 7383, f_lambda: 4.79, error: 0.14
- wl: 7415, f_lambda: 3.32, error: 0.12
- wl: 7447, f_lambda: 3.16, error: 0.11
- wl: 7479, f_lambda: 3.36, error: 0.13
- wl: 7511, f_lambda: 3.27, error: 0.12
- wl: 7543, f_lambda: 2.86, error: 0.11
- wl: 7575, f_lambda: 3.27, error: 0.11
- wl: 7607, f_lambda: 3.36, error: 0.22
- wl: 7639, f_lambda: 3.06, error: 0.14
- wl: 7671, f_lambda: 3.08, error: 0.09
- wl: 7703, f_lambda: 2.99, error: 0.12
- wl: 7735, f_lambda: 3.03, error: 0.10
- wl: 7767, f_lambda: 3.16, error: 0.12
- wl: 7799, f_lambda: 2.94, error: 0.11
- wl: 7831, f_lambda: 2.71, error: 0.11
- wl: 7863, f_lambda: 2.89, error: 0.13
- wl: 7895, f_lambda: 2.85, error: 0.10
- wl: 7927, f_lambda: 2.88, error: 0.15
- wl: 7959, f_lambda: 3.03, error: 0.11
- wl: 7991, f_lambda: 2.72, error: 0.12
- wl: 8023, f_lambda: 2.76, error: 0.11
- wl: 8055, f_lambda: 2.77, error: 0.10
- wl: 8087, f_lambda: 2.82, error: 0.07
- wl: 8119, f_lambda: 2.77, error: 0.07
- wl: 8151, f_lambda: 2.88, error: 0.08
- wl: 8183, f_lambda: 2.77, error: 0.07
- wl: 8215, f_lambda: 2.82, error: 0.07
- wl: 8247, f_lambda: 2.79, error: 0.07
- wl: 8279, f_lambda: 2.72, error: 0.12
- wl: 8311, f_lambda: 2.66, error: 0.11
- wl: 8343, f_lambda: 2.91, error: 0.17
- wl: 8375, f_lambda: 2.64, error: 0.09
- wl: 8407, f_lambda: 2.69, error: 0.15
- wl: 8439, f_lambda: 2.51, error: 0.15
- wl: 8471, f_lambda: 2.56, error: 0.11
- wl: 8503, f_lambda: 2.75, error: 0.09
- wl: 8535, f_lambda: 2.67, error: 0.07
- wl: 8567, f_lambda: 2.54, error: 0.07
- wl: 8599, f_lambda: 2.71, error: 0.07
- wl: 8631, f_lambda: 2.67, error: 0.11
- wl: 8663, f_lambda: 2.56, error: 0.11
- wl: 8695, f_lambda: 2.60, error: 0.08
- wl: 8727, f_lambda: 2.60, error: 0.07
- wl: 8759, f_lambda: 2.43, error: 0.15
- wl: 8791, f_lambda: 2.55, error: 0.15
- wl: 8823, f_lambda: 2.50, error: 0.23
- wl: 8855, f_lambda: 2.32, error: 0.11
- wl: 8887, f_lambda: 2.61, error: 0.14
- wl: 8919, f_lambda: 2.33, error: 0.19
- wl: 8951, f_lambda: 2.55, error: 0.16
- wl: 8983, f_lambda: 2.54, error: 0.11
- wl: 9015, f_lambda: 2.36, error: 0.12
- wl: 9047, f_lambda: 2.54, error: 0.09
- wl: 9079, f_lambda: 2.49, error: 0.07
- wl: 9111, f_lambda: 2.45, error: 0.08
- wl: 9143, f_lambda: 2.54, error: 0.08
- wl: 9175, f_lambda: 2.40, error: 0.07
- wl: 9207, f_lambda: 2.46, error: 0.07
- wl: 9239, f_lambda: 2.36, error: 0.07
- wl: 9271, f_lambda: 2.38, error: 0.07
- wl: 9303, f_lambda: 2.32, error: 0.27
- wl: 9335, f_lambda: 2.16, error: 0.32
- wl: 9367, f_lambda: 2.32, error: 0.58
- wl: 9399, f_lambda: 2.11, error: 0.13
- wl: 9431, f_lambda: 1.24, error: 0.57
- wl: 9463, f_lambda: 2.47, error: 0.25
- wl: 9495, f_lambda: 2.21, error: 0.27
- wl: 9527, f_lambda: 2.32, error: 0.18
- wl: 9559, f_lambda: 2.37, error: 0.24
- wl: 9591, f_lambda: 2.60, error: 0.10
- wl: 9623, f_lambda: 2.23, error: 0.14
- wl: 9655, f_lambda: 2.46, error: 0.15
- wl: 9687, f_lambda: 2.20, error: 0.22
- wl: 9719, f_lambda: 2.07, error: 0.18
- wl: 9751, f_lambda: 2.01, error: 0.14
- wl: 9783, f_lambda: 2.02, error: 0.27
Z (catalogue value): 0.099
